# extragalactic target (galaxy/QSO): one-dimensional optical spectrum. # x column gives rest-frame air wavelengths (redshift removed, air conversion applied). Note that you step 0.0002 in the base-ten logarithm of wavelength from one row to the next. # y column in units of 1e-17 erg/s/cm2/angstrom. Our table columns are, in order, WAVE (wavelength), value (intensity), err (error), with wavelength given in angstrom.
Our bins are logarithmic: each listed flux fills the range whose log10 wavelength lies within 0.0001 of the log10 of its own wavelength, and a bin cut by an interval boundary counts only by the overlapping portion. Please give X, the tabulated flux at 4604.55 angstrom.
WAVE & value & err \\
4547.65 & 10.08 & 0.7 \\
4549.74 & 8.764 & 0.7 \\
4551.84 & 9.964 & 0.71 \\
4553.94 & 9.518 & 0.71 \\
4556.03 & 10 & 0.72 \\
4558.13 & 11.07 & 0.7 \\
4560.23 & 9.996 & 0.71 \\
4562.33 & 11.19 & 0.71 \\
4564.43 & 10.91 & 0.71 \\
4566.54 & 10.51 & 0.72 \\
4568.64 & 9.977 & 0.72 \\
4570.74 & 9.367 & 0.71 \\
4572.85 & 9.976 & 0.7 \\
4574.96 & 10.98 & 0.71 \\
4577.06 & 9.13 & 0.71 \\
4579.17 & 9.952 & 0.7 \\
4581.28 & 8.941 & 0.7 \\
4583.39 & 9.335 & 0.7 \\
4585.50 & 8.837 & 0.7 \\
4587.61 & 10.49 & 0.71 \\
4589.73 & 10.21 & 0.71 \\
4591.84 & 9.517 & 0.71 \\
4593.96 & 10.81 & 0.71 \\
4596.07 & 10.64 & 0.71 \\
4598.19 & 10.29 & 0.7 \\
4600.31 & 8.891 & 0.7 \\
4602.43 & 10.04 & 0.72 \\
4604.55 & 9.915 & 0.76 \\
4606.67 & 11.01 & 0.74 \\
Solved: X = 9.915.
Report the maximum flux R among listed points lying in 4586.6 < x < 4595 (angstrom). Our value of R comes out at 10.81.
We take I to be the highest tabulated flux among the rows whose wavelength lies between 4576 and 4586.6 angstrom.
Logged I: 9.952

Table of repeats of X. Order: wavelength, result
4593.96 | 10.81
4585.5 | 8.837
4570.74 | 9.367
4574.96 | 10.98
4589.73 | 10.21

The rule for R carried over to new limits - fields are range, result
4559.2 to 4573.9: 11.19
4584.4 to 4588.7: 10.49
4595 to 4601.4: 10.64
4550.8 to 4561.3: 11.07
